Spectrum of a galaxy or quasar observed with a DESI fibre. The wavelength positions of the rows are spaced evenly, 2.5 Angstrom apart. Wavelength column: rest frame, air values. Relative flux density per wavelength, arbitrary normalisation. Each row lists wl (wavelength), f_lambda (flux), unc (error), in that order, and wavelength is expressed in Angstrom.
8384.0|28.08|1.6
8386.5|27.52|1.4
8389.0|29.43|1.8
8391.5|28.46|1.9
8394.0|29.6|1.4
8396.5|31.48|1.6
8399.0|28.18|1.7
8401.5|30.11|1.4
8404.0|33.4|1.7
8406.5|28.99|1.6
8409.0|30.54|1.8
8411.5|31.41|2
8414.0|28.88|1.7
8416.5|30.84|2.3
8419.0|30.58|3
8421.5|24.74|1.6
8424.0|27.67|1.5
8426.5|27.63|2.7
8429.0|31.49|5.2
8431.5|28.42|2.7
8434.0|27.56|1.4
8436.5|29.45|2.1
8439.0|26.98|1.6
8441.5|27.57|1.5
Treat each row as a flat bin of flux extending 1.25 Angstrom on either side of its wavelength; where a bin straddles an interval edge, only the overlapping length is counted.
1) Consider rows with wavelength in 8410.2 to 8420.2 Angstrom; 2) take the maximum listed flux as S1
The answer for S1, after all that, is 31.41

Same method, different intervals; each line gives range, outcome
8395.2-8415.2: 33.4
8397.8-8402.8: 30.11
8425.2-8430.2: 31.49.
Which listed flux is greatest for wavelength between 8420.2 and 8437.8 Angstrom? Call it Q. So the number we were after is 31.49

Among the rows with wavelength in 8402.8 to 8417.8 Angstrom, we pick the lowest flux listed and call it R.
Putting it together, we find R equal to 28.88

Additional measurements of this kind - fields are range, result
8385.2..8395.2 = 27.52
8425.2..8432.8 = 27.63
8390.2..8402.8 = 28.18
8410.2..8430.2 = 24.74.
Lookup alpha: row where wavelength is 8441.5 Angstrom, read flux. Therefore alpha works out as 27.57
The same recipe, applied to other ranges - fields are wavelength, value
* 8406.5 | 28.99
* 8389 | 29.43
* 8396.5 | 31.48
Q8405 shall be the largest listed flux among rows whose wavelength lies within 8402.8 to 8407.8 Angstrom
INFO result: 33.4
